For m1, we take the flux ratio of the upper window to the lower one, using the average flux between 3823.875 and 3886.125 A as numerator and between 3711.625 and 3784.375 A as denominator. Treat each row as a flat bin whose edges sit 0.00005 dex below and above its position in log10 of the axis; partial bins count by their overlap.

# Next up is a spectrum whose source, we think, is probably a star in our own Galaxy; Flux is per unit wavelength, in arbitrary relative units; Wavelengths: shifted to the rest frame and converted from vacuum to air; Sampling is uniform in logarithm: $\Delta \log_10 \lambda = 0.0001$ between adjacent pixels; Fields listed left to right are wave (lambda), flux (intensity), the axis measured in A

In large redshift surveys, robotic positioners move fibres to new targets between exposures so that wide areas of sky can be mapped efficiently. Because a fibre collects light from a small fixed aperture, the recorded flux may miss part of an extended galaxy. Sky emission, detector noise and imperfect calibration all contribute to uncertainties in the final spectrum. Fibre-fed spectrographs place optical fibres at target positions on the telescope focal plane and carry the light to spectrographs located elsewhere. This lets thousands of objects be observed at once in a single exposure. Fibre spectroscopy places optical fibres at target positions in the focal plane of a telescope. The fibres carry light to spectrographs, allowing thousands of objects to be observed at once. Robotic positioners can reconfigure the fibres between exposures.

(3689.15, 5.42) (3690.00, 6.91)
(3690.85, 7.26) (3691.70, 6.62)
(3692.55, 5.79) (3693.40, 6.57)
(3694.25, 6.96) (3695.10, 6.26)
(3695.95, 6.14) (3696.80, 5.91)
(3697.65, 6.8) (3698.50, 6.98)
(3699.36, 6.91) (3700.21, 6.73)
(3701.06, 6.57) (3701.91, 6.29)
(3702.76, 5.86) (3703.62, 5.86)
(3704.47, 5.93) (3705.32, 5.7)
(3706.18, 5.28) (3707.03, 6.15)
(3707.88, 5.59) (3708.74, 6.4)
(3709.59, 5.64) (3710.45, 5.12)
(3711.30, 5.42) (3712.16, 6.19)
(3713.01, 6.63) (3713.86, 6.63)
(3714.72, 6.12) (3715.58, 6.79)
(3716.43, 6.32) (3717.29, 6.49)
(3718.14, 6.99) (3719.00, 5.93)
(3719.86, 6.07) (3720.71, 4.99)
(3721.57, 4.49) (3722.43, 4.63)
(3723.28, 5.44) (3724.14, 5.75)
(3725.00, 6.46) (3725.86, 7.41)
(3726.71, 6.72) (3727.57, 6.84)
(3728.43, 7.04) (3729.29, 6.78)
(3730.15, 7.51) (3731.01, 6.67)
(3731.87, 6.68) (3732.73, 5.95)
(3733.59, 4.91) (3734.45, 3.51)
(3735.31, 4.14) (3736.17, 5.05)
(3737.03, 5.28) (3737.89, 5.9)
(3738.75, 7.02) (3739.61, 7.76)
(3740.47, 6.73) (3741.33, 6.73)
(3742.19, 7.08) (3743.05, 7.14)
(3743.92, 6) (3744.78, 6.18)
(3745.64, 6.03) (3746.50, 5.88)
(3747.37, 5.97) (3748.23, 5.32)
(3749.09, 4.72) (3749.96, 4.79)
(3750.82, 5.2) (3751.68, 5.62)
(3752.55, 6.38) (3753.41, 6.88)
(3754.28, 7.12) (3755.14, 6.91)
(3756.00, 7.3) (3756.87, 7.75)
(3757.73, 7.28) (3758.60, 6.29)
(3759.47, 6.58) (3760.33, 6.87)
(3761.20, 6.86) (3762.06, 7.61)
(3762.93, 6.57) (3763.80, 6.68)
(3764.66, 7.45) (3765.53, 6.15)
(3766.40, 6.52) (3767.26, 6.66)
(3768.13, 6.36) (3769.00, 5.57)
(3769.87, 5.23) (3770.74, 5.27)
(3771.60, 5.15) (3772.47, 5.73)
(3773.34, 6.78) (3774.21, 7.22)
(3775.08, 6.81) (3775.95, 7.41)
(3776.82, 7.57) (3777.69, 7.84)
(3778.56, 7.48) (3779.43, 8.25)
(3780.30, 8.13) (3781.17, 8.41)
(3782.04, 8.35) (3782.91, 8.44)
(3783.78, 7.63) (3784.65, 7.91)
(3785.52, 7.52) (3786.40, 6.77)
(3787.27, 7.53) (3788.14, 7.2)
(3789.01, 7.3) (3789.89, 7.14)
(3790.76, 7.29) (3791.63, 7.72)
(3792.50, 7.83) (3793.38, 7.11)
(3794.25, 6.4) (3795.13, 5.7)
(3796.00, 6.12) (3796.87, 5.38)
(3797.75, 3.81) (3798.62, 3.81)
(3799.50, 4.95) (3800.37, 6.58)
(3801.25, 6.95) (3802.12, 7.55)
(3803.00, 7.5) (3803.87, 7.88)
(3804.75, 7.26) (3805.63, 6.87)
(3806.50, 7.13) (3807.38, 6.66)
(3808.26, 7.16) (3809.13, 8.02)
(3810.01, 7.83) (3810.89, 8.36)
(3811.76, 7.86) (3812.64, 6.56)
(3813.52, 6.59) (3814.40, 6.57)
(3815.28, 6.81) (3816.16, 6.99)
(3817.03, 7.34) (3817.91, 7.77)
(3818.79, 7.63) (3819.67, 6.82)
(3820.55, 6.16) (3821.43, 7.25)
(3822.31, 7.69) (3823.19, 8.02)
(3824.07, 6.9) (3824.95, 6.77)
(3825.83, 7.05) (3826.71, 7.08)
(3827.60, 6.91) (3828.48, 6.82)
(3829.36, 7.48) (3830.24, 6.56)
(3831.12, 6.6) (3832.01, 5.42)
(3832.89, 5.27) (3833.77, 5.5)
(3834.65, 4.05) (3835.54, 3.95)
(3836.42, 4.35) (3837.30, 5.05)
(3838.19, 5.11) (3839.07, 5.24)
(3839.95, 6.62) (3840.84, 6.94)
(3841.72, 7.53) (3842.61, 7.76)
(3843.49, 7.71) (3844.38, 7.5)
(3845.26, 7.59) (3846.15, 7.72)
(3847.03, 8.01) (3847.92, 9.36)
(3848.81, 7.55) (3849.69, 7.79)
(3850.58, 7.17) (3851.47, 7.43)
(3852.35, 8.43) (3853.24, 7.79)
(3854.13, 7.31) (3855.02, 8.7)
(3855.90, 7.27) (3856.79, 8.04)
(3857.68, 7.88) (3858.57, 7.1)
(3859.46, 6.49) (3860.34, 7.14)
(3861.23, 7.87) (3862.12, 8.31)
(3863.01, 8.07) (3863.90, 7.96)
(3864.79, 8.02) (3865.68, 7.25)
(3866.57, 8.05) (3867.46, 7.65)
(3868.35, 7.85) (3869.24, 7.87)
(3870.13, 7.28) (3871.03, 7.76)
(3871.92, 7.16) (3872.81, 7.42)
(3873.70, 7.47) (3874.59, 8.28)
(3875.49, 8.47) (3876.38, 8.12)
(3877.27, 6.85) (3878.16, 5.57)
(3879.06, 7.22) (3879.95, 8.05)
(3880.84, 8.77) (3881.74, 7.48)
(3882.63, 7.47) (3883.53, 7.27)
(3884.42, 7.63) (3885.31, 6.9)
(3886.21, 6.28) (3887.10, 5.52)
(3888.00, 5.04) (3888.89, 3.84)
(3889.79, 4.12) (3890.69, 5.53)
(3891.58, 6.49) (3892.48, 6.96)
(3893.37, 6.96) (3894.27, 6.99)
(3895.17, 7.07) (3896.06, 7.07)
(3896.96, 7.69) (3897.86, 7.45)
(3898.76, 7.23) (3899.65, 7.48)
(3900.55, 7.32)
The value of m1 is 1.11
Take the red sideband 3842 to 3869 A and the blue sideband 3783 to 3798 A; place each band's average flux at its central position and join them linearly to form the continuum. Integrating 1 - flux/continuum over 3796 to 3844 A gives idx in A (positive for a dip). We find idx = 4.57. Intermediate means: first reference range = 6.92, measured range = 6.6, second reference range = 7.76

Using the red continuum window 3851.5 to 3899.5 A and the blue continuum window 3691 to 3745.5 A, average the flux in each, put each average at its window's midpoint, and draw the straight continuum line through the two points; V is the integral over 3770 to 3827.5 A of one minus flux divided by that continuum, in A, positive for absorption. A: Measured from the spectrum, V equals -2.6 A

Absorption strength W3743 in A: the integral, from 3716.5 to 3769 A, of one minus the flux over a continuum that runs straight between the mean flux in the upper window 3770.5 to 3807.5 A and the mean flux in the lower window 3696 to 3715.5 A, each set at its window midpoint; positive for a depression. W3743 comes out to 1.9 A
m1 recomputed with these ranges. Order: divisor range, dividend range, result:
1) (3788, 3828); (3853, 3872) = 1.11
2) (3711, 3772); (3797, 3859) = 1.11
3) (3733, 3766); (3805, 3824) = 1.16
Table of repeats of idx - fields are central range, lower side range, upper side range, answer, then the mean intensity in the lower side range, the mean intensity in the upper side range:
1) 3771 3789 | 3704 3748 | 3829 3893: -2.6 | 6.08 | 7.02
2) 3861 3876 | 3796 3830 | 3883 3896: -3.3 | 6.9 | 6.22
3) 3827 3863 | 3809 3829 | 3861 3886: 2.2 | 7.2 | 7.63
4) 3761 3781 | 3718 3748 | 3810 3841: -1.6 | 6.09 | 6.53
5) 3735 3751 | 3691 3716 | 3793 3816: 1.1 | 6.21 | 6.67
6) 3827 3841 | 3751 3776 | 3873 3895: 2.0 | 6.56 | 6.81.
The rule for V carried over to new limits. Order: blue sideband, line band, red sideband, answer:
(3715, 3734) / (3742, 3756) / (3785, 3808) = 0.63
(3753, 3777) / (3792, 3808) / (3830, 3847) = -0.02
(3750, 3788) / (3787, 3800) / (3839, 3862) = 1.41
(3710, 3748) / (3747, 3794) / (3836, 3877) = -2.12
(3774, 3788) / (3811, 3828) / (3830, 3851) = -0.45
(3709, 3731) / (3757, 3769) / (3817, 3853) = -0.59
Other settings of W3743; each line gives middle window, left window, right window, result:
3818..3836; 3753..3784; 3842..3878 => 2.24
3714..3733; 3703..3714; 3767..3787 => -0.47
